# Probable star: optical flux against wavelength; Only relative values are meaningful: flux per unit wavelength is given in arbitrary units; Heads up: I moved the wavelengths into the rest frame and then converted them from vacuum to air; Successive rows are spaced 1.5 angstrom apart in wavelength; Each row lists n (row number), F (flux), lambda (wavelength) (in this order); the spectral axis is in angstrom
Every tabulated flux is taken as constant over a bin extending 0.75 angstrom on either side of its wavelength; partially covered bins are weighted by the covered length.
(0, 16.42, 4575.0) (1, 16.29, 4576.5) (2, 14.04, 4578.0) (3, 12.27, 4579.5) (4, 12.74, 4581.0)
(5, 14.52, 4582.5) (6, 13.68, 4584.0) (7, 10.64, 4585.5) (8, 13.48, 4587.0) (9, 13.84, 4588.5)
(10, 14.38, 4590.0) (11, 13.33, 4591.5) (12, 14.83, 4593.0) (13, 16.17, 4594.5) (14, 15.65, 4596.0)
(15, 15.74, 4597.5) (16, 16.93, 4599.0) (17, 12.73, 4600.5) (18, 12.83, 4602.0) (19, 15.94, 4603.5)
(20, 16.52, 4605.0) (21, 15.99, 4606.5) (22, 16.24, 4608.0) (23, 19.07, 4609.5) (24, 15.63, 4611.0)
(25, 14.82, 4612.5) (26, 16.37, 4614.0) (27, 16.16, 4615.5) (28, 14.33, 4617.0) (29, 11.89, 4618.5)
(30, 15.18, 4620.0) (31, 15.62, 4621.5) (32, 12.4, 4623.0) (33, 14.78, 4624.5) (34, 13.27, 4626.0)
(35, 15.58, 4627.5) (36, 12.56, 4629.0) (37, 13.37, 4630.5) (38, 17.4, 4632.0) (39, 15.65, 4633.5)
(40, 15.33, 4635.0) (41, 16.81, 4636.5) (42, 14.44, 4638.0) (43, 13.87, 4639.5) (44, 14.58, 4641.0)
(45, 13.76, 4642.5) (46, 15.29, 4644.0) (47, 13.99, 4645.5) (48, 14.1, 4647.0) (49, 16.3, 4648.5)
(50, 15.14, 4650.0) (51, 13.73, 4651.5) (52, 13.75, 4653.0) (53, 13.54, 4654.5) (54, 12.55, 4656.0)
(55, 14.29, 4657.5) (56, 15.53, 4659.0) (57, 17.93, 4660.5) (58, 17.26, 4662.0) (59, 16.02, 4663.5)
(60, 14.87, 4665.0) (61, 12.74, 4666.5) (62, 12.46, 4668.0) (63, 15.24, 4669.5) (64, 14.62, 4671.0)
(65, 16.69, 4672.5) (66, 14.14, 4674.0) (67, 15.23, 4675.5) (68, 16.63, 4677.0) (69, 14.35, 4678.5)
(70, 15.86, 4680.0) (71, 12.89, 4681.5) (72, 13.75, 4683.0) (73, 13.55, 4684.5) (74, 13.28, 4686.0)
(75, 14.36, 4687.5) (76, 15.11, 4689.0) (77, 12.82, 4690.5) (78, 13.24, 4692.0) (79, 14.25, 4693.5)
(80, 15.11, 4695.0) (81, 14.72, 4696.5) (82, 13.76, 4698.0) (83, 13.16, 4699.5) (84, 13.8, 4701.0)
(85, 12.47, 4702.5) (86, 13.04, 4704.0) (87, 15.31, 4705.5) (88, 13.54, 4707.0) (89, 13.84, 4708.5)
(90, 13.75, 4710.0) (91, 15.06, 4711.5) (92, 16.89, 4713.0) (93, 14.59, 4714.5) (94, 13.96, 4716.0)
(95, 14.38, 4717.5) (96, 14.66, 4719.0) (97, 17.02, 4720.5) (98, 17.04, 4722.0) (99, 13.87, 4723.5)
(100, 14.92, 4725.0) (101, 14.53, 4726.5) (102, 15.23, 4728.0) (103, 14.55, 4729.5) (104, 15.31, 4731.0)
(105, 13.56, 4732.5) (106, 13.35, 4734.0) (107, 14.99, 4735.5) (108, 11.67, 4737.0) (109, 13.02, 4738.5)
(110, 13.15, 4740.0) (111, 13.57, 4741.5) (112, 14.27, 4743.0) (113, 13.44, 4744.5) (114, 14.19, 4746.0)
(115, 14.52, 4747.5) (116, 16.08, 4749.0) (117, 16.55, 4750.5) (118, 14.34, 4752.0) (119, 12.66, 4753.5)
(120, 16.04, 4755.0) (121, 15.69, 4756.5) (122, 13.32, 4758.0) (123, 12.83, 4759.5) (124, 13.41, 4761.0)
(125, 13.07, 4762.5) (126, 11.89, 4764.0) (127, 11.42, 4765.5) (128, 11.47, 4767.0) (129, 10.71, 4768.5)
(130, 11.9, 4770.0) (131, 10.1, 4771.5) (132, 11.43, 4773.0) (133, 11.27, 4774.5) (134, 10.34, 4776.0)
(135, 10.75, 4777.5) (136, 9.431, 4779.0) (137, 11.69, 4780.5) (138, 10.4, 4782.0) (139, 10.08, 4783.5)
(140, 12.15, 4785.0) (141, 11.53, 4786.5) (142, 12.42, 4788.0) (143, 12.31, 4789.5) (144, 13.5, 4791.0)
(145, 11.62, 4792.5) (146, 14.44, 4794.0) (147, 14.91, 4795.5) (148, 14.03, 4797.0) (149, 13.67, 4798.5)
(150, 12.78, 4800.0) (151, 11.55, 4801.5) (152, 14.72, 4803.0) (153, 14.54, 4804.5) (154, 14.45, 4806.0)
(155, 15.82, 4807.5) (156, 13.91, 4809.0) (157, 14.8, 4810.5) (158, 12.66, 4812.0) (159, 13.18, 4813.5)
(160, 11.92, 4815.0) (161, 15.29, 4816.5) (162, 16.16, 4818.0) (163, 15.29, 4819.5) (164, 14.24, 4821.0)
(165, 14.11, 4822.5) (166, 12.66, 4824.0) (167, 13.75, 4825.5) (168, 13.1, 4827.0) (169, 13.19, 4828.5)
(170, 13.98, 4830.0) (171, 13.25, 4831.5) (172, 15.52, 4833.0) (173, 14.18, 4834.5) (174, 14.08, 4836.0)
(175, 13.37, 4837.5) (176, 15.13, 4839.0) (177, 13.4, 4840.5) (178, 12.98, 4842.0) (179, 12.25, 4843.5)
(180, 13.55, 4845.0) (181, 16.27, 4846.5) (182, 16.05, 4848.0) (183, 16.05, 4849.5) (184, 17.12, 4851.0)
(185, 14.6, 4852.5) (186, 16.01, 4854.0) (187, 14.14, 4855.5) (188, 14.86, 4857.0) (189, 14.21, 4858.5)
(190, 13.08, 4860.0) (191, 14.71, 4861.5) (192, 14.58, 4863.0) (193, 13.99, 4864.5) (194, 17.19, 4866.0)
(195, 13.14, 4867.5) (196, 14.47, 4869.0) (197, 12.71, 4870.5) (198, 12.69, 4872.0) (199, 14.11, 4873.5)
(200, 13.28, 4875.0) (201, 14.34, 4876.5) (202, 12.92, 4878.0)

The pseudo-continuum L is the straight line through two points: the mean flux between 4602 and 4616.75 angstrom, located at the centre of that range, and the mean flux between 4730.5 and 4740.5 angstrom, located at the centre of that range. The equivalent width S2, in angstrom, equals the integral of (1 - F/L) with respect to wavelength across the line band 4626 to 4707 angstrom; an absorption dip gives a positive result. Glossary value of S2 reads 2.2 angstrom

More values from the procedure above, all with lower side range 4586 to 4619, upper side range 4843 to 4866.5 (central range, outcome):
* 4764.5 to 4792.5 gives 6.9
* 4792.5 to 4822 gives 1.8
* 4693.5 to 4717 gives 1.3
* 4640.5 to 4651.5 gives 0.3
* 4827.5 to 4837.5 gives 0.7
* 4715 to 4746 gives 1.4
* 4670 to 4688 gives 0.5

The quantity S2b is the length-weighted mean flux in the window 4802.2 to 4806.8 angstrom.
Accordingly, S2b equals 14.6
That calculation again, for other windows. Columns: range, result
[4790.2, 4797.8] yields 13.7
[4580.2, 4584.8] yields 13.6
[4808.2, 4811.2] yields 14.4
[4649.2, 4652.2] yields 14.5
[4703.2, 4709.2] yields 13.9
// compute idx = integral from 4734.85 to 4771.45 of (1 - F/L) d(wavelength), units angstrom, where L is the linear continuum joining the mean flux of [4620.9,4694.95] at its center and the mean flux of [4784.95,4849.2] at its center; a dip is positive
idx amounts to 1.8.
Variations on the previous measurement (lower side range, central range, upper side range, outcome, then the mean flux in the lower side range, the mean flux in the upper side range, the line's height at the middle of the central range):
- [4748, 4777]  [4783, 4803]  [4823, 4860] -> 0.93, 12.9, 14.3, 13.4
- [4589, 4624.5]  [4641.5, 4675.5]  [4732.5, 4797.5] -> -0.86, 15.1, 12.8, 14.4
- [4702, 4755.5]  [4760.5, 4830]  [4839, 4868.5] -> 8.39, 14.4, 14.7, 14.5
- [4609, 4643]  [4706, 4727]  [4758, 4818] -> -1.97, 14.9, 12.6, 13.6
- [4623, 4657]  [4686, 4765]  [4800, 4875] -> 0.84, 14.5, 14.2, 14.4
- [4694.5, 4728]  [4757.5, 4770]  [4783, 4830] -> 1.58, 14.5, 13.5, 14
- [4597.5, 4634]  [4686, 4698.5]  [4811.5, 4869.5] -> 0.57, 15.1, 14.3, 14.8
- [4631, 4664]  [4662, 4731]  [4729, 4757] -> 0.54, 15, 14.2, 14.6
